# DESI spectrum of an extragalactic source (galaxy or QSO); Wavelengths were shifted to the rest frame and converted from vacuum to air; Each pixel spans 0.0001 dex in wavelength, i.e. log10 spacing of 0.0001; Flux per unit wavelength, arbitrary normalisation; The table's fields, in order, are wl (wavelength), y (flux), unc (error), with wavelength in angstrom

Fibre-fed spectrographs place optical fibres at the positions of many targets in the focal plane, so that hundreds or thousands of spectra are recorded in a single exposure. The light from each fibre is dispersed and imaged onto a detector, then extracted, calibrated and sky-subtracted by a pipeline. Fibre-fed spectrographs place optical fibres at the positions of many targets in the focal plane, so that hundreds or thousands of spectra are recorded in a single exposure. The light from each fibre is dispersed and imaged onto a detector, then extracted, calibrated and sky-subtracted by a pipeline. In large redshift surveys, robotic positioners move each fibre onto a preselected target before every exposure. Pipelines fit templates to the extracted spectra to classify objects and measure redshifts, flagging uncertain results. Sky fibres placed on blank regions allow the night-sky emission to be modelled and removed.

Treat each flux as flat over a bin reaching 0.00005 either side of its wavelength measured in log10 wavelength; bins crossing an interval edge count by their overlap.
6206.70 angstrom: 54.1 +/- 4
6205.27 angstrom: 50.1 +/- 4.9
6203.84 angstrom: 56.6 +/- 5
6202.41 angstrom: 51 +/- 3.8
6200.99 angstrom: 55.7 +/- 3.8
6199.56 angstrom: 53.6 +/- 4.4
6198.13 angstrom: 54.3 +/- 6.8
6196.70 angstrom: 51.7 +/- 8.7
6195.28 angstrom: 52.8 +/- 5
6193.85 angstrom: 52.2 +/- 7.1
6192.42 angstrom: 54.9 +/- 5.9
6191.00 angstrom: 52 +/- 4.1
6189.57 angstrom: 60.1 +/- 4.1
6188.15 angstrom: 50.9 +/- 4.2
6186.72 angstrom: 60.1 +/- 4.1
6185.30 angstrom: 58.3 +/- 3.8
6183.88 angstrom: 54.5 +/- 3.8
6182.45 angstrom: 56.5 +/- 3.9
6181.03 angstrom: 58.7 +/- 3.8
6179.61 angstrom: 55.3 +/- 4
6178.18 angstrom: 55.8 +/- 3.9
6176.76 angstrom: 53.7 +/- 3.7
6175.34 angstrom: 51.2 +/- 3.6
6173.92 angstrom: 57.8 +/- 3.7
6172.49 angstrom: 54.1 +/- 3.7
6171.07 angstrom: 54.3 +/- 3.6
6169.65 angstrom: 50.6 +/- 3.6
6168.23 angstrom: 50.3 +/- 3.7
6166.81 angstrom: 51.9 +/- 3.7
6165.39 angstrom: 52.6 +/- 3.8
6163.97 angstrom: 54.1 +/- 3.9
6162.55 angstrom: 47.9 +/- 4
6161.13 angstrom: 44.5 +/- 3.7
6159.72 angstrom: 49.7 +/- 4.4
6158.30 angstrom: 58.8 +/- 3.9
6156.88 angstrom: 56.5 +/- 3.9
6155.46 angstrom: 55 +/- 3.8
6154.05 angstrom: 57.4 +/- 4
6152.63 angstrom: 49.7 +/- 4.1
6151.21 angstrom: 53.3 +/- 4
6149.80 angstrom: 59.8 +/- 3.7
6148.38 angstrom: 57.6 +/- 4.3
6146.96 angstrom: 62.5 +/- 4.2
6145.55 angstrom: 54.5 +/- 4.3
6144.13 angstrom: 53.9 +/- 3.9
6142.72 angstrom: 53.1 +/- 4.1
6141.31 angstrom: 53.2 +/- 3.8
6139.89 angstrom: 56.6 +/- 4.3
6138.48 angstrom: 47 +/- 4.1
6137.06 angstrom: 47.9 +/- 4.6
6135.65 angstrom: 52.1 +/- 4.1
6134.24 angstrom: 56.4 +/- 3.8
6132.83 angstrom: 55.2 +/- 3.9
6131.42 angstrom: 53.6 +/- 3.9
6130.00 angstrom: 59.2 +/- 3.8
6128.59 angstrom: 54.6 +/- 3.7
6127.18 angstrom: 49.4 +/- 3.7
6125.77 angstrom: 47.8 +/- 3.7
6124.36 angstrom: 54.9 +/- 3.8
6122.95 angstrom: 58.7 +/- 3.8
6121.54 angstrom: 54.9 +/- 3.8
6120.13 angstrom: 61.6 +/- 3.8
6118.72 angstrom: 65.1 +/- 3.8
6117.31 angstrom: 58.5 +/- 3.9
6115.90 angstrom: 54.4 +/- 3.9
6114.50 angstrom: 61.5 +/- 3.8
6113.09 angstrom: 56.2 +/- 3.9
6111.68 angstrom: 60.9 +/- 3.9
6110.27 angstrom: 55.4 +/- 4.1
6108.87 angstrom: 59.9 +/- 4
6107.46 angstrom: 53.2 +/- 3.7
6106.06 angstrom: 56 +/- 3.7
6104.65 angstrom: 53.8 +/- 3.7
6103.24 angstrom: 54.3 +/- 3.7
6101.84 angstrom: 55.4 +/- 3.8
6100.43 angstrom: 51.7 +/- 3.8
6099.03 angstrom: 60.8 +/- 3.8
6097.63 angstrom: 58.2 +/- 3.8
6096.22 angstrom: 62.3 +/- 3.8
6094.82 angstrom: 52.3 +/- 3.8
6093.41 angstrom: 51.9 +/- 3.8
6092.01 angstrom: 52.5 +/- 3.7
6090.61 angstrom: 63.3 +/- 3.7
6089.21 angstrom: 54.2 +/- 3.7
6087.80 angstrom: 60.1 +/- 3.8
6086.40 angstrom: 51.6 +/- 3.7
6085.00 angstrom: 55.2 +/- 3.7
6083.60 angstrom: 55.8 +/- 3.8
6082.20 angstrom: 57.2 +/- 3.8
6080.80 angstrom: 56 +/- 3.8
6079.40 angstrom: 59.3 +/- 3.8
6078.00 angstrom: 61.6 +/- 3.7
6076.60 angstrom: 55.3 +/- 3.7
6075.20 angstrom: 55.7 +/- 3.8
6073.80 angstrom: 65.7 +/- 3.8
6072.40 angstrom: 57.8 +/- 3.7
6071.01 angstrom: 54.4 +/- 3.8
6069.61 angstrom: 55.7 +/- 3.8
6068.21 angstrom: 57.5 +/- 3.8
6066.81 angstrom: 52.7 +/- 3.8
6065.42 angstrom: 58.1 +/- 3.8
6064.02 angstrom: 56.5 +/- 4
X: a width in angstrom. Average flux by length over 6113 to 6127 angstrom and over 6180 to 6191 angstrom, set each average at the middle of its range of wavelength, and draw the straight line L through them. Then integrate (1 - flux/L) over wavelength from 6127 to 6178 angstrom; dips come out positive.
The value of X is 2.9 angstrom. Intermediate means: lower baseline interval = 57.1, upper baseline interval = 56.7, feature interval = 53.7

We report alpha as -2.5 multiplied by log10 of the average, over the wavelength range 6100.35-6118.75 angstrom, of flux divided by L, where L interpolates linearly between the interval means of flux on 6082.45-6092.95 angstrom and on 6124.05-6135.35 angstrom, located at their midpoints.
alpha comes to -0.04 mag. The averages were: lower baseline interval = 56.1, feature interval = 56.7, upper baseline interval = 53.8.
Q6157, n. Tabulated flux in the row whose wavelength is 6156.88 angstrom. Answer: 56.5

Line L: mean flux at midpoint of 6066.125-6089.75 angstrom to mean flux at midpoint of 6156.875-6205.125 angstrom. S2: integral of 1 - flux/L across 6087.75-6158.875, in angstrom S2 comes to -0.4 angstrom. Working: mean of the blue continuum 56.8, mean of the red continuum 53.8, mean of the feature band 55.8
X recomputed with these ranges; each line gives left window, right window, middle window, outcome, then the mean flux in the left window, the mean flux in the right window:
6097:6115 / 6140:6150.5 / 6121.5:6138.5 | 0.9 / 56.7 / 56.4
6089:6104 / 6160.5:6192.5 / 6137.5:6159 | -0.2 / 56.1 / 53.9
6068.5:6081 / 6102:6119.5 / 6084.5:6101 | 0.4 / 58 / 57.4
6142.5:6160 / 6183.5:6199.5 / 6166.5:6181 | 0.4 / 55.7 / 54.7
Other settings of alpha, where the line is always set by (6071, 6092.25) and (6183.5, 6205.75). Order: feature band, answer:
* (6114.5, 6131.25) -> 0.00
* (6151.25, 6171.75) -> 0.06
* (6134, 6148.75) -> 0.04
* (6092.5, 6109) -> 0.03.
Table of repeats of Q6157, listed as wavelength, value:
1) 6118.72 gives 65.1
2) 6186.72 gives 60.1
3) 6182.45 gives 56.5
